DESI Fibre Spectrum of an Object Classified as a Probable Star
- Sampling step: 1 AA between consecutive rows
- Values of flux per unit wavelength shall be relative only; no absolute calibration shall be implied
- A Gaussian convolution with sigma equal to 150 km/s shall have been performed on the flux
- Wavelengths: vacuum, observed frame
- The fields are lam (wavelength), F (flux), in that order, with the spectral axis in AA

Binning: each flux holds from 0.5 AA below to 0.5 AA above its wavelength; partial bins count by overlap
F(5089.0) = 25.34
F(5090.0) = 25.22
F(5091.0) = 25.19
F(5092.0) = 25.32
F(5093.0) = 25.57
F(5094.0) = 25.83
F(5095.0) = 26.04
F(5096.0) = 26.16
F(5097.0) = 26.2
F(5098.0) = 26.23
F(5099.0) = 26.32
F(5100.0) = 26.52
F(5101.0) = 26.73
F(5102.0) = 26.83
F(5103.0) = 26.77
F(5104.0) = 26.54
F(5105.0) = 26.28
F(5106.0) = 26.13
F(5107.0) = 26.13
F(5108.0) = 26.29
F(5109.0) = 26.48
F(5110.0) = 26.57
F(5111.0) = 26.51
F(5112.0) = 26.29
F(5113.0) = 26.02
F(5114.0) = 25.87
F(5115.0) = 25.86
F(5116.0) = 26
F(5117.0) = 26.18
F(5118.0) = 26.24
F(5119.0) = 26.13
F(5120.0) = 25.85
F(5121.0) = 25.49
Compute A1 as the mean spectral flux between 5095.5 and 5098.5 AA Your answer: 26.2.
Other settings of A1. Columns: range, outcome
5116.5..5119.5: 26.2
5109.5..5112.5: 26.5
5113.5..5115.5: 25.9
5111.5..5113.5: 26.2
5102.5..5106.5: 26.4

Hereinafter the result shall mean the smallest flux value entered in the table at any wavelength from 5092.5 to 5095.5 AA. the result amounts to 25.57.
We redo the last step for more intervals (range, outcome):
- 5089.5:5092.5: 25.19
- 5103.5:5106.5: 26.13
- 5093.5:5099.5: 25.83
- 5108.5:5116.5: 25.86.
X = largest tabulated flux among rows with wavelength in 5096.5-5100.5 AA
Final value 26.52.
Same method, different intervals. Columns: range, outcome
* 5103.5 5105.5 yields 26.54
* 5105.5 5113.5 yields 26.57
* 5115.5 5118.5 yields 26.24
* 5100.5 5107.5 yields 26.83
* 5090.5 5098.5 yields 26.23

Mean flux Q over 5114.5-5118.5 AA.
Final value 26.1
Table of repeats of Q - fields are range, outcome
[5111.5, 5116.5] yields 26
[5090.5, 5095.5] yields 25.6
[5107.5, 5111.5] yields 26.5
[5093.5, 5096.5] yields 26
